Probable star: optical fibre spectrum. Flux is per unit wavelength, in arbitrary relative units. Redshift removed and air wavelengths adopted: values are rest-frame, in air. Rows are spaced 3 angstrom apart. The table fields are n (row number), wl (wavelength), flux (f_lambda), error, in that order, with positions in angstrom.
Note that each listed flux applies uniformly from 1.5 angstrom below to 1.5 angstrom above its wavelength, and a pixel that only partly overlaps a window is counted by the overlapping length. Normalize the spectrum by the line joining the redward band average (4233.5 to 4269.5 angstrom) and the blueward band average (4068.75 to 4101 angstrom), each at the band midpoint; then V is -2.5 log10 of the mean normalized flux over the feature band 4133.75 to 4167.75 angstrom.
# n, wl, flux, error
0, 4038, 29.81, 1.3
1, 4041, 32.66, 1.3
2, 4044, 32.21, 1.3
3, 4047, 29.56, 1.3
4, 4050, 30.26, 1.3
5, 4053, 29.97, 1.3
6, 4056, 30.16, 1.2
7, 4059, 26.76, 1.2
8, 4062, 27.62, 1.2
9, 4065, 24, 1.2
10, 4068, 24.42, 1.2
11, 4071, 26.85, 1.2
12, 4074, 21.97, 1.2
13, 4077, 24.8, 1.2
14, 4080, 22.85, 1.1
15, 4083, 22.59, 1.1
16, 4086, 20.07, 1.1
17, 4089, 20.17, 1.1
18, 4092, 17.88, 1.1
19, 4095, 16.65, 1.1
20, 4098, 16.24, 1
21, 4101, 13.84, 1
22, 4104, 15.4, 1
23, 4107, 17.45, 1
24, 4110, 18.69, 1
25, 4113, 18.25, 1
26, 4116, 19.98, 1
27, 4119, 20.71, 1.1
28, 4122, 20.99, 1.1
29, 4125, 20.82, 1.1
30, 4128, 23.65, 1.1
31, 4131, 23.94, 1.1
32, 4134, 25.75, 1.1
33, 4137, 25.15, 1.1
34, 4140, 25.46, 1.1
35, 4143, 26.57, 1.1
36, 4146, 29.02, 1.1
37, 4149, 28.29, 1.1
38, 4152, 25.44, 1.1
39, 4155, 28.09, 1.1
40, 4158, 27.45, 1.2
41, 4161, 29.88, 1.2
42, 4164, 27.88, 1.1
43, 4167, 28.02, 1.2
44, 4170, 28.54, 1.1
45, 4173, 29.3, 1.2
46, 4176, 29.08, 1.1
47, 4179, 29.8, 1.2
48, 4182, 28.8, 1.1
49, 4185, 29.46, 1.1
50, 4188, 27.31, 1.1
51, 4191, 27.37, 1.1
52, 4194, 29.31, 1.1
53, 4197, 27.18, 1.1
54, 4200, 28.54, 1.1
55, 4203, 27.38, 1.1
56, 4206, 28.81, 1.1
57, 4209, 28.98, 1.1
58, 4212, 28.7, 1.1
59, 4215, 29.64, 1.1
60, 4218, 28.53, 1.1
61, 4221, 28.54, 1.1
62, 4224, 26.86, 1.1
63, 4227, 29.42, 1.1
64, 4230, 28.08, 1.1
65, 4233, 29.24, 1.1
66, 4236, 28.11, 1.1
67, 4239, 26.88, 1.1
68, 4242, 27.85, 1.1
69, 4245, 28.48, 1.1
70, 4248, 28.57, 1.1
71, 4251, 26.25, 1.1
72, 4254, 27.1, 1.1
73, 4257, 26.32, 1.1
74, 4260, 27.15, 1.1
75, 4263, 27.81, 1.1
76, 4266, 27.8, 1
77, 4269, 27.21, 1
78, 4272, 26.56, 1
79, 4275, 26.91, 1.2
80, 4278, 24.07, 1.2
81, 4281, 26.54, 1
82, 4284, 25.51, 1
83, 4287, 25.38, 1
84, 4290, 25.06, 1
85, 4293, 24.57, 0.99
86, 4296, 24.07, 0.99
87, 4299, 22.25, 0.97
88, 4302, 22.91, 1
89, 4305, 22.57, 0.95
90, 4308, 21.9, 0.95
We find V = -0.165 mag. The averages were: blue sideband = 20.8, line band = 27.3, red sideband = 27.5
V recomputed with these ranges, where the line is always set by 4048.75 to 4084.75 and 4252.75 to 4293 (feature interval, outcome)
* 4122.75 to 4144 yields 0.08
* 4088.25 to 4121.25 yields 0.41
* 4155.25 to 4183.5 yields -0.10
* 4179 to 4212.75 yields -0.09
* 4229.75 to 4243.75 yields -0.07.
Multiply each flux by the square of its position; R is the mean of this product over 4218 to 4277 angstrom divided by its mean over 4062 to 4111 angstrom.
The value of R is 1.46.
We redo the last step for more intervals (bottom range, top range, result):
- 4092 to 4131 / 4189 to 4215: 1.58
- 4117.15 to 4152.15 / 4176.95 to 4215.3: 1.20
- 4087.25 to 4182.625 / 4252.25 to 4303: 1.16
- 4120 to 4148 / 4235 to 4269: 1.18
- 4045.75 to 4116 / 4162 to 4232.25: 1.35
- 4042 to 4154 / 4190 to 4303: 1.24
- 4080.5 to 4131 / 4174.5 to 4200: 1.55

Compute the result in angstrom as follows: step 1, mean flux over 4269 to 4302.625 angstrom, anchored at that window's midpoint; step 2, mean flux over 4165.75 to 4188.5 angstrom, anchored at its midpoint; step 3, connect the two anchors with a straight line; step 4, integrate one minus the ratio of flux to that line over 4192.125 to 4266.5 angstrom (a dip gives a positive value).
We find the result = -2.9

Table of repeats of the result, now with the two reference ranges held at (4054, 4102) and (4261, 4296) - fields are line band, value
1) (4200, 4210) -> -1.5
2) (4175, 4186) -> -2.3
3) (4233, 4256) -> -2.0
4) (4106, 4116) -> 2.0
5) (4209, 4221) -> -1.9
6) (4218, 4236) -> -2.3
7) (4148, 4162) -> -2.3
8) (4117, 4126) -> 1.0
